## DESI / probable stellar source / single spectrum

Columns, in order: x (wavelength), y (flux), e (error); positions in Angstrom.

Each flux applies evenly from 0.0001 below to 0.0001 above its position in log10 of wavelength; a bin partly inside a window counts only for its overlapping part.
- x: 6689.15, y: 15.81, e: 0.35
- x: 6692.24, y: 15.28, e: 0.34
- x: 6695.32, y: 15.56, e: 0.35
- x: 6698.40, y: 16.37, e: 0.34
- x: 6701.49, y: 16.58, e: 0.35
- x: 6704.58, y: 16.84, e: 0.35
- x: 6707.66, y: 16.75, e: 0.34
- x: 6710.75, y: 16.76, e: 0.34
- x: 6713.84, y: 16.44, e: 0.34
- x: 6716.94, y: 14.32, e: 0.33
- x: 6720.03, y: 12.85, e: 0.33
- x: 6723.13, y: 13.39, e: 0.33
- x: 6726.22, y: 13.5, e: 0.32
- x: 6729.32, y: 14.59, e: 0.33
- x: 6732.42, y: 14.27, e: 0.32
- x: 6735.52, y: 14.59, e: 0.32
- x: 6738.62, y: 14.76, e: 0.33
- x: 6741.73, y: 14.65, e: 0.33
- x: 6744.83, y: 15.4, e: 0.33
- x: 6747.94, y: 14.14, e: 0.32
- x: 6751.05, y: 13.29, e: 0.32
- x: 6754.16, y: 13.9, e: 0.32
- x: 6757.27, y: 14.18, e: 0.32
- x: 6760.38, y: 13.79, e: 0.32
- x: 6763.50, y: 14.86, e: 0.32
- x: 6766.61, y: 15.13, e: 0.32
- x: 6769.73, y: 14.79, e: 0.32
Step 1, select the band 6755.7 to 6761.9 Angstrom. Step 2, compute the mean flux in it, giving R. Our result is 14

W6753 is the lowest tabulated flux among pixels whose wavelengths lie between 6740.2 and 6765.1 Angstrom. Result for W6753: 13.29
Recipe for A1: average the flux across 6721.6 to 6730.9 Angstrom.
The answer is 13.8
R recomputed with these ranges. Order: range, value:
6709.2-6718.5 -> 15.8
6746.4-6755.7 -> 13.8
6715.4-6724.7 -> 13.5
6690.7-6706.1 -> 16.1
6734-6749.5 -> 14.7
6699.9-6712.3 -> 16.7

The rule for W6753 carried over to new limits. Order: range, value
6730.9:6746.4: 14.27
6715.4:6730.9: 12.85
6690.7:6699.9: 15.28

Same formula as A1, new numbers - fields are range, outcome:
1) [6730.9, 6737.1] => 14.4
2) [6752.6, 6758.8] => 14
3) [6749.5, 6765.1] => 14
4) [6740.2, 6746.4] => 15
